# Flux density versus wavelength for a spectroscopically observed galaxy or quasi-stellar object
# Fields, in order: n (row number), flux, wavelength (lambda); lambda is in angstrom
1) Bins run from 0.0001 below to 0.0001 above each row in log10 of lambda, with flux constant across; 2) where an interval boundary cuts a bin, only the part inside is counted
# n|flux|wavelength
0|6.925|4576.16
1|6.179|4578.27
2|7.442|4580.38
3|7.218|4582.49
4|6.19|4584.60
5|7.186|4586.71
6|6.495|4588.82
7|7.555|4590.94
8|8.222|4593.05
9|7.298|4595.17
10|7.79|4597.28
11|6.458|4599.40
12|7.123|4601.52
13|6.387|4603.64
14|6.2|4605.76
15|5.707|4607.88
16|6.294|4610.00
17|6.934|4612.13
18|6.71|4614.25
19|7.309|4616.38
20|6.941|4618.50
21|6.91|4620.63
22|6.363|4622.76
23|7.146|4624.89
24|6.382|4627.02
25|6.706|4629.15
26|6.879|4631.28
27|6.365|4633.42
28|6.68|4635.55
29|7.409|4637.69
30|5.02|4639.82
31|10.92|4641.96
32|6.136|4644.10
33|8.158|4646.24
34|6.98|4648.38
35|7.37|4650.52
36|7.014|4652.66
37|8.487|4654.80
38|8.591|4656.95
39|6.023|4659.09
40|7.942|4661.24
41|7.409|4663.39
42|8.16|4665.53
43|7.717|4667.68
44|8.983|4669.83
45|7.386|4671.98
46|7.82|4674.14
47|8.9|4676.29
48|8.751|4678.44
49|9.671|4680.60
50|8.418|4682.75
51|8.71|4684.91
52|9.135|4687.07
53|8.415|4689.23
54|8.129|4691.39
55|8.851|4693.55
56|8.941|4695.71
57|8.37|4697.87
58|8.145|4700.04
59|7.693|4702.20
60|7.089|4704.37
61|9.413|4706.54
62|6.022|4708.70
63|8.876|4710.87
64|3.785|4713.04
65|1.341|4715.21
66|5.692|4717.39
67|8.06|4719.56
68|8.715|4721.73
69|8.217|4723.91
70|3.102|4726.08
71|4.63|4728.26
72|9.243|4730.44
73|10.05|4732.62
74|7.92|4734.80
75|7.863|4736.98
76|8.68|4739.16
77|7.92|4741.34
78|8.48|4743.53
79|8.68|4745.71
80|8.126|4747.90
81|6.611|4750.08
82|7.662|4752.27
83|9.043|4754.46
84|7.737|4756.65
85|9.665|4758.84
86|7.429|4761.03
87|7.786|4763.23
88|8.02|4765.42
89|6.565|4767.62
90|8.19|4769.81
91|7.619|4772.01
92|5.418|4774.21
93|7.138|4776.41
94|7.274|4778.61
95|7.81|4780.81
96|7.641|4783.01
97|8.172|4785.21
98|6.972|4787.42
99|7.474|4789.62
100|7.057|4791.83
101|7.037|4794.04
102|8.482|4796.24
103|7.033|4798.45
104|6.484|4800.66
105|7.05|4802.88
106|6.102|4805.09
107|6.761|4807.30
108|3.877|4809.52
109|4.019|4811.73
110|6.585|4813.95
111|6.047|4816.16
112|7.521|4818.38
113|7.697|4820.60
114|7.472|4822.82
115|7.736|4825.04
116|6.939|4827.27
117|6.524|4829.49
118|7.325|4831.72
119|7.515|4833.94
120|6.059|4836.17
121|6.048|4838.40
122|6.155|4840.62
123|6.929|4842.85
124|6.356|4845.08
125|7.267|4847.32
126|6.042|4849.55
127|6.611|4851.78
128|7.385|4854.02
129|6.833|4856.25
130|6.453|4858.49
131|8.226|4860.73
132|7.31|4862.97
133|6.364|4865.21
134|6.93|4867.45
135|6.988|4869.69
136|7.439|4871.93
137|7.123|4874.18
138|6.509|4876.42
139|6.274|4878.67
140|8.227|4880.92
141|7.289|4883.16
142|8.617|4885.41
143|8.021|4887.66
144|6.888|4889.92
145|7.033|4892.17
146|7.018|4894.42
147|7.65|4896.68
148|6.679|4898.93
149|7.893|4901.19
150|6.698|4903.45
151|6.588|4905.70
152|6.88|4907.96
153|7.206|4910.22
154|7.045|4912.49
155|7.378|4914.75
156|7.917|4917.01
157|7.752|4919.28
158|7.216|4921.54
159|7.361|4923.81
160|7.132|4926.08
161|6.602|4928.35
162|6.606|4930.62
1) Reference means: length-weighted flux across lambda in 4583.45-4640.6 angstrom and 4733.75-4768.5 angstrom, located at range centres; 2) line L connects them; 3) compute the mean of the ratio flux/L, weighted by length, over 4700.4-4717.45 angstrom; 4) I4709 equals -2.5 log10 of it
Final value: 0.199 mag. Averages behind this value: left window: 6.77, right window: 8.02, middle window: 6.35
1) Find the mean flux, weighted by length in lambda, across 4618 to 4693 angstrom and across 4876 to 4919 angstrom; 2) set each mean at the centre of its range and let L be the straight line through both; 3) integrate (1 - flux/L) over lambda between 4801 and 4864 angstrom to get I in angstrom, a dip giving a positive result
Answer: 6.1 angstrom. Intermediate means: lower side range 7.67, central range 6.67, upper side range 7.27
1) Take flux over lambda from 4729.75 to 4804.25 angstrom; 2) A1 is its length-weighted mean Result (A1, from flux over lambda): 7.76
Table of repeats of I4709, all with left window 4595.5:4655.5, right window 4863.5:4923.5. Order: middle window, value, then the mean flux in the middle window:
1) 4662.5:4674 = -0.136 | 7.93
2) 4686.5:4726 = -0.049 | 7.36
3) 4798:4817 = 0.195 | 5.96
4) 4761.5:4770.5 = -0.075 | 7.6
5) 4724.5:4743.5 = -0.066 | 7.51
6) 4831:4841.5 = 0.087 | 6.61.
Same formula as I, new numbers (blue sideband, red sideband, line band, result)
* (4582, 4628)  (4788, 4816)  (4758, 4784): -3.88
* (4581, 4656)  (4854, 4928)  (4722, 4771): -4.93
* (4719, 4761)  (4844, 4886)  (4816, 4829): 0.09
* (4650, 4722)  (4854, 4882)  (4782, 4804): 0.04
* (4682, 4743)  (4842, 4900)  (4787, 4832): 3.19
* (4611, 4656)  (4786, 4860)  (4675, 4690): -3.97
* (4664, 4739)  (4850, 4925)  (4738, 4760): -1.95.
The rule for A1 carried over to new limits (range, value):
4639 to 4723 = 7.73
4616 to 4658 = 7.19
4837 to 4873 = 6.83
